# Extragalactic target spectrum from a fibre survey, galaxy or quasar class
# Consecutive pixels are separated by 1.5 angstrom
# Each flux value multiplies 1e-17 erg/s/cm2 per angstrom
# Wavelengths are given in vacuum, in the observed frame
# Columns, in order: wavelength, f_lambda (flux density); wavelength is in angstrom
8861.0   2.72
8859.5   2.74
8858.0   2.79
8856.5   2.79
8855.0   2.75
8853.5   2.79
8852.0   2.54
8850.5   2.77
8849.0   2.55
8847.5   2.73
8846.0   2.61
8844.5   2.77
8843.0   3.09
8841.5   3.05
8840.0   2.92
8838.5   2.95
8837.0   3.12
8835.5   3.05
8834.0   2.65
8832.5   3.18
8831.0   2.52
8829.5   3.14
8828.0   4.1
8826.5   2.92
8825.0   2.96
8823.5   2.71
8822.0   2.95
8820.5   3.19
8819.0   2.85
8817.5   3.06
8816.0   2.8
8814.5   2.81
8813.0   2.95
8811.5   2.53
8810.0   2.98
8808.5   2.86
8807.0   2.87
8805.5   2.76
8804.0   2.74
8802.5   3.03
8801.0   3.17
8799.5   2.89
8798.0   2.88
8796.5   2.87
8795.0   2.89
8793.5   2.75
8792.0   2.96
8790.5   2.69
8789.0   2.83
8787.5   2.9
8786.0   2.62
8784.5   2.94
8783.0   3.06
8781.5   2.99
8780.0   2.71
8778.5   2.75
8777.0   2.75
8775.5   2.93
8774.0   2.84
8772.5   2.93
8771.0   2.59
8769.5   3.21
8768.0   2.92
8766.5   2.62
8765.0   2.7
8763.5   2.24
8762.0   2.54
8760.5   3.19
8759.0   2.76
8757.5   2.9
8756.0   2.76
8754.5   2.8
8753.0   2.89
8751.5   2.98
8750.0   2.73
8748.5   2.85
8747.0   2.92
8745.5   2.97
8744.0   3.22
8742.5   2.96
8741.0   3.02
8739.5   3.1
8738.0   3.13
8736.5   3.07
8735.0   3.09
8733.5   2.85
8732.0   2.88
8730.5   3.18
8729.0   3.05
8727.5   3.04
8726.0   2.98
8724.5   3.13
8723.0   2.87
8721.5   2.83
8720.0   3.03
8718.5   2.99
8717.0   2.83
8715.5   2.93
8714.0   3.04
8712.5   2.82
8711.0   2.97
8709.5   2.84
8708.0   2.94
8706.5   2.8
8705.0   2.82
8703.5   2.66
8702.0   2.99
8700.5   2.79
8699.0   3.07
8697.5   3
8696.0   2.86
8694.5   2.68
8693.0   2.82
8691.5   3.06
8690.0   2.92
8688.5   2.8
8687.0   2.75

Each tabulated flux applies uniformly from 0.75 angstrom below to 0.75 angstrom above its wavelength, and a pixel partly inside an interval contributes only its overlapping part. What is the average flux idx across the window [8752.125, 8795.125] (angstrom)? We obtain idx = 2.82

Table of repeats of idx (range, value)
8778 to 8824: 2.87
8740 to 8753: 2.96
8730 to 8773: 2.89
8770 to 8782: 2.82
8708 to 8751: 2.98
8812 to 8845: 2.99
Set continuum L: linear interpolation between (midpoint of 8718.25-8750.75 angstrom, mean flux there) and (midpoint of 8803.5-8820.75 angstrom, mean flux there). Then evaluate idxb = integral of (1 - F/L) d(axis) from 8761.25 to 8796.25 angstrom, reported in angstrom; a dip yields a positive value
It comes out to 1.4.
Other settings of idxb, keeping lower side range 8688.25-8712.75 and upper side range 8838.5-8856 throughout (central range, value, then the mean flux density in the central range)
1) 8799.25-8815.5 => -0.34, 2.87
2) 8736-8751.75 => -0.80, 2.99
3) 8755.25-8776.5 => 0.31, 2.79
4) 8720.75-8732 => -0.56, 3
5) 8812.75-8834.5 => -1.47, 2.99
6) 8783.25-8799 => -0.11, 2.84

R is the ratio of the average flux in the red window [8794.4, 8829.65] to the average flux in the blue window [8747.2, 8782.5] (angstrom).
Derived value 1.0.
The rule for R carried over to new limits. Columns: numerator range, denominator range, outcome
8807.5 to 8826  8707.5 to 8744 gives 0.97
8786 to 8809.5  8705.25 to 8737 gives 0.97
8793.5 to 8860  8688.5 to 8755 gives 0.98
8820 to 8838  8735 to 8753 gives 1.01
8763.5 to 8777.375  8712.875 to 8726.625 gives 0.95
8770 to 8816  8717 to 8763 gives 0.97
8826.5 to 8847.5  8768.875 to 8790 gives 1.05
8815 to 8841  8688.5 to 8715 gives 1.04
